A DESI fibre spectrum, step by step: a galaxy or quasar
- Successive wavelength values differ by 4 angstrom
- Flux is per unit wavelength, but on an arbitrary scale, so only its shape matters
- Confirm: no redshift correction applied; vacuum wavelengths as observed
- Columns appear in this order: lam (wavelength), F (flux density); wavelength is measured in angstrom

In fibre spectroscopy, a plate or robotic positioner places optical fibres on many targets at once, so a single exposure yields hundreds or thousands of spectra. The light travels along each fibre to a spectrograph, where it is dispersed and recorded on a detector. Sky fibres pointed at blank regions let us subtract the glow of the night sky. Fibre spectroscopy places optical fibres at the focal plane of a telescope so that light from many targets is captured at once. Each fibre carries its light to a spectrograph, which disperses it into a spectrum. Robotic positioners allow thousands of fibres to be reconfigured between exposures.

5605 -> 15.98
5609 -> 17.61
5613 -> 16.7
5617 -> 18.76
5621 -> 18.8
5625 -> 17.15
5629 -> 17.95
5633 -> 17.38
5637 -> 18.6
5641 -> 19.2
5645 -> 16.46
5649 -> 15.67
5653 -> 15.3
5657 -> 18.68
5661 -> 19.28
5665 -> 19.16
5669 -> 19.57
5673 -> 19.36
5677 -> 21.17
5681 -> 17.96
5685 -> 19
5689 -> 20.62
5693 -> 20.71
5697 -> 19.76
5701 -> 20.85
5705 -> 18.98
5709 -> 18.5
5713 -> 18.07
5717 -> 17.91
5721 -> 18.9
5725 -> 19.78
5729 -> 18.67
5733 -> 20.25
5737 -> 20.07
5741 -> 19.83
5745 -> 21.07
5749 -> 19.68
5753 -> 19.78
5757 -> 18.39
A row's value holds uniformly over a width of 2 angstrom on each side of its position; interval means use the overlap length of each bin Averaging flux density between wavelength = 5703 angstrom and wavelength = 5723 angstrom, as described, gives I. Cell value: 18.5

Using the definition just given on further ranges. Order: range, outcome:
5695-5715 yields 19.2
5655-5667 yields 19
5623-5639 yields 17.8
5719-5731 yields 19.1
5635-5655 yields 17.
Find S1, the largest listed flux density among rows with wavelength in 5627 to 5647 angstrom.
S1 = 19.2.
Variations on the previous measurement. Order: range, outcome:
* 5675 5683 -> 21.17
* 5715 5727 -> 19.78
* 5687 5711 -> 20.85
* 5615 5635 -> 18.8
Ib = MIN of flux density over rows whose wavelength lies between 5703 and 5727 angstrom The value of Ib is 17.91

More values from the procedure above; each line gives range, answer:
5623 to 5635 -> 17.15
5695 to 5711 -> 18.5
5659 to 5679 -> 19.16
